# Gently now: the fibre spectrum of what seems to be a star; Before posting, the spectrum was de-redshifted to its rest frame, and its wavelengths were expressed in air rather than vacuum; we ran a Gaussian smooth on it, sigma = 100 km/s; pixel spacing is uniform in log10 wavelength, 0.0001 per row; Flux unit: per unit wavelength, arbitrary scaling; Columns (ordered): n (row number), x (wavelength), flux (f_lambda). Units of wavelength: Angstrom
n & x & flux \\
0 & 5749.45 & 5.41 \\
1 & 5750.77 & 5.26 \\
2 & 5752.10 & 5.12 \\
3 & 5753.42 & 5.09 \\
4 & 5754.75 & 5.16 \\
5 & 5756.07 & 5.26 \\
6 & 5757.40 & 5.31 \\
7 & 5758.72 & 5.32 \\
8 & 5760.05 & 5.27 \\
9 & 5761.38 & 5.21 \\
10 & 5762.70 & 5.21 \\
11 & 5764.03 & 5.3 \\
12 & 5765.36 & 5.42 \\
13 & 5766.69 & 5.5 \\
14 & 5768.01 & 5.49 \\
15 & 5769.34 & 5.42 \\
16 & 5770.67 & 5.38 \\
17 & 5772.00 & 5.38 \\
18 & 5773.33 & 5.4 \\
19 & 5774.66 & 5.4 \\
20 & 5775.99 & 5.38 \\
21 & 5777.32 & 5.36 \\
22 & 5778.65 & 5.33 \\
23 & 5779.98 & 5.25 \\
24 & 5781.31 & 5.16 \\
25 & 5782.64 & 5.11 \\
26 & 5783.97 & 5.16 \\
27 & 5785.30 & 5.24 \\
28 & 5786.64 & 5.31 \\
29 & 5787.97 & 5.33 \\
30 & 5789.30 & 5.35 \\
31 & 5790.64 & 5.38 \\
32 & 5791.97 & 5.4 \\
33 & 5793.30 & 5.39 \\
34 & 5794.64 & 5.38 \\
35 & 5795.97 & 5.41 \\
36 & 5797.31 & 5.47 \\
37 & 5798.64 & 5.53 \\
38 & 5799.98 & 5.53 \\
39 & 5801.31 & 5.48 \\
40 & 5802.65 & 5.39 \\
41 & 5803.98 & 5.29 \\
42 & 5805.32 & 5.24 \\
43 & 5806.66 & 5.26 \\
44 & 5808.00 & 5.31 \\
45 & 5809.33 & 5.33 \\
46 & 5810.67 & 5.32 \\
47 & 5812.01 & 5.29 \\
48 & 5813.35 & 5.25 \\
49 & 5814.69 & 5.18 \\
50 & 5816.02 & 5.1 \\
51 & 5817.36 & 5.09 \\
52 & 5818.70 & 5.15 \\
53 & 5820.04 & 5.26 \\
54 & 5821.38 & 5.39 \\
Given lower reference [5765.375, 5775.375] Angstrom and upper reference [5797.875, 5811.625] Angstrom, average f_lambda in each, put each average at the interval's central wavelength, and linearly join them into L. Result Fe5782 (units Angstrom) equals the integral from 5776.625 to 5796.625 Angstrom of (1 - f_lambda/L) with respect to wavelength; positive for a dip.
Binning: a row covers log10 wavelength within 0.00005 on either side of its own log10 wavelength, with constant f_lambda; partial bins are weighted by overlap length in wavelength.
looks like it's 0.35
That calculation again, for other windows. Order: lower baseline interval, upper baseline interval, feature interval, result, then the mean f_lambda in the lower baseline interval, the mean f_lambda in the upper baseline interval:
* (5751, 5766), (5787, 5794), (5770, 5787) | 0.1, 5.24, 5.37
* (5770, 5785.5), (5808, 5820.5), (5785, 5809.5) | -0.5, 5.3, 5.23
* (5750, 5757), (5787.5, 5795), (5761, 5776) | -0.3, 5.19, 5.37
